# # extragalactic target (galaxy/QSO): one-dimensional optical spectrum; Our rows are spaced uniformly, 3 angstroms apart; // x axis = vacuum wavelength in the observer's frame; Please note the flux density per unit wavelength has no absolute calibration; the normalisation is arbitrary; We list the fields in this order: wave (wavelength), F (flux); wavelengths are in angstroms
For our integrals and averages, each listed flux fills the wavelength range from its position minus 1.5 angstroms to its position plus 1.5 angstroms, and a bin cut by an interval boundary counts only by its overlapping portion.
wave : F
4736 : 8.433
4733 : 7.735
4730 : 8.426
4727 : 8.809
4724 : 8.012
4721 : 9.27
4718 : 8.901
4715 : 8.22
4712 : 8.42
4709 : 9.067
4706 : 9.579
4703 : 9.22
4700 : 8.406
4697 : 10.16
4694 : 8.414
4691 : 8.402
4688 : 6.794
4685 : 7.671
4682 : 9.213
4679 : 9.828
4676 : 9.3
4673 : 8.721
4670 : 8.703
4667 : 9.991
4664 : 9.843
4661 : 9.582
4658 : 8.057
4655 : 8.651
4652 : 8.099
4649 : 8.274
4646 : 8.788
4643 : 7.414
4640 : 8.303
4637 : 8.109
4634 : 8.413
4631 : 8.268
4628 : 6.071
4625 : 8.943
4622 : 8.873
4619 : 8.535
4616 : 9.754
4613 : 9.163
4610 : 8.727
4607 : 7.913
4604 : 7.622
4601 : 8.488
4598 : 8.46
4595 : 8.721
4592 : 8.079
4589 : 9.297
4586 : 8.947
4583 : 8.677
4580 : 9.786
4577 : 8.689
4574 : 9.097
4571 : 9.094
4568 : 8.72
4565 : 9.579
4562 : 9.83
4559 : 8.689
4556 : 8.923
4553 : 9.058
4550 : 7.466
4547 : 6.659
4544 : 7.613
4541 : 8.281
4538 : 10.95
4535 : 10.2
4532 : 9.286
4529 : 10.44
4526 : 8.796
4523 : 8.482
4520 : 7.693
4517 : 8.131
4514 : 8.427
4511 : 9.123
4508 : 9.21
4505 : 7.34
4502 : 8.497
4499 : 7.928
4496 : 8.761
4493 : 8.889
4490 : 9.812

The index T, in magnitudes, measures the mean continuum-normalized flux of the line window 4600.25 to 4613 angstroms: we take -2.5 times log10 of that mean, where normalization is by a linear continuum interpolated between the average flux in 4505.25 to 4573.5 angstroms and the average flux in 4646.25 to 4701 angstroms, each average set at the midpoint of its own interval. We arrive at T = 0.07 mag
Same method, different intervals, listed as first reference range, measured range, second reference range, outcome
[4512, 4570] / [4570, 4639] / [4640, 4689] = 0.02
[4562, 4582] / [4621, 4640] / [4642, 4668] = 0.10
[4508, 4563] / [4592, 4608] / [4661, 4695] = 0.07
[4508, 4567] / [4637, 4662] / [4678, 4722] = 0.05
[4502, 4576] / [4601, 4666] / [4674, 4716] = 0.04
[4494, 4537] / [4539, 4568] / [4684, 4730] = 0.03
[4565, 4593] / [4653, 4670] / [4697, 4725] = -0.03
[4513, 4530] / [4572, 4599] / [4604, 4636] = -0.05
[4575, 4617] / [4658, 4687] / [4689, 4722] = -0.03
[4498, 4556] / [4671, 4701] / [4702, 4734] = 0.00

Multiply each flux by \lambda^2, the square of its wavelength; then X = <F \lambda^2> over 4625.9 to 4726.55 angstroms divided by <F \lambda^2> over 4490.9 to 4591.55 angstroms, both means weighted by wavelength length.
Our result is 1.04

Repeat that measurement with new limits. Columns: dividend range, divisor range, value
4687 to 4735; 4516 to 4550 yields 1.07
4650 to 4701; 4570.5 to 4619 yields 1.04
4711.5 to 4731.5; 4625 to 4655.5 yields 1.10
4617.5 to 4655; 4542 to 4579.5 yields 0.98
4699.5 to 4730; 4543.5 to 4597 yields 1.07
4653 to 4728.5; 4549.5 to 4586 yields 1.04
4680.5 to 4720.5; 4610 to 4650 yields 1.06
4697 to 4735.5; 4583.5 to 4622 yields 1.06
